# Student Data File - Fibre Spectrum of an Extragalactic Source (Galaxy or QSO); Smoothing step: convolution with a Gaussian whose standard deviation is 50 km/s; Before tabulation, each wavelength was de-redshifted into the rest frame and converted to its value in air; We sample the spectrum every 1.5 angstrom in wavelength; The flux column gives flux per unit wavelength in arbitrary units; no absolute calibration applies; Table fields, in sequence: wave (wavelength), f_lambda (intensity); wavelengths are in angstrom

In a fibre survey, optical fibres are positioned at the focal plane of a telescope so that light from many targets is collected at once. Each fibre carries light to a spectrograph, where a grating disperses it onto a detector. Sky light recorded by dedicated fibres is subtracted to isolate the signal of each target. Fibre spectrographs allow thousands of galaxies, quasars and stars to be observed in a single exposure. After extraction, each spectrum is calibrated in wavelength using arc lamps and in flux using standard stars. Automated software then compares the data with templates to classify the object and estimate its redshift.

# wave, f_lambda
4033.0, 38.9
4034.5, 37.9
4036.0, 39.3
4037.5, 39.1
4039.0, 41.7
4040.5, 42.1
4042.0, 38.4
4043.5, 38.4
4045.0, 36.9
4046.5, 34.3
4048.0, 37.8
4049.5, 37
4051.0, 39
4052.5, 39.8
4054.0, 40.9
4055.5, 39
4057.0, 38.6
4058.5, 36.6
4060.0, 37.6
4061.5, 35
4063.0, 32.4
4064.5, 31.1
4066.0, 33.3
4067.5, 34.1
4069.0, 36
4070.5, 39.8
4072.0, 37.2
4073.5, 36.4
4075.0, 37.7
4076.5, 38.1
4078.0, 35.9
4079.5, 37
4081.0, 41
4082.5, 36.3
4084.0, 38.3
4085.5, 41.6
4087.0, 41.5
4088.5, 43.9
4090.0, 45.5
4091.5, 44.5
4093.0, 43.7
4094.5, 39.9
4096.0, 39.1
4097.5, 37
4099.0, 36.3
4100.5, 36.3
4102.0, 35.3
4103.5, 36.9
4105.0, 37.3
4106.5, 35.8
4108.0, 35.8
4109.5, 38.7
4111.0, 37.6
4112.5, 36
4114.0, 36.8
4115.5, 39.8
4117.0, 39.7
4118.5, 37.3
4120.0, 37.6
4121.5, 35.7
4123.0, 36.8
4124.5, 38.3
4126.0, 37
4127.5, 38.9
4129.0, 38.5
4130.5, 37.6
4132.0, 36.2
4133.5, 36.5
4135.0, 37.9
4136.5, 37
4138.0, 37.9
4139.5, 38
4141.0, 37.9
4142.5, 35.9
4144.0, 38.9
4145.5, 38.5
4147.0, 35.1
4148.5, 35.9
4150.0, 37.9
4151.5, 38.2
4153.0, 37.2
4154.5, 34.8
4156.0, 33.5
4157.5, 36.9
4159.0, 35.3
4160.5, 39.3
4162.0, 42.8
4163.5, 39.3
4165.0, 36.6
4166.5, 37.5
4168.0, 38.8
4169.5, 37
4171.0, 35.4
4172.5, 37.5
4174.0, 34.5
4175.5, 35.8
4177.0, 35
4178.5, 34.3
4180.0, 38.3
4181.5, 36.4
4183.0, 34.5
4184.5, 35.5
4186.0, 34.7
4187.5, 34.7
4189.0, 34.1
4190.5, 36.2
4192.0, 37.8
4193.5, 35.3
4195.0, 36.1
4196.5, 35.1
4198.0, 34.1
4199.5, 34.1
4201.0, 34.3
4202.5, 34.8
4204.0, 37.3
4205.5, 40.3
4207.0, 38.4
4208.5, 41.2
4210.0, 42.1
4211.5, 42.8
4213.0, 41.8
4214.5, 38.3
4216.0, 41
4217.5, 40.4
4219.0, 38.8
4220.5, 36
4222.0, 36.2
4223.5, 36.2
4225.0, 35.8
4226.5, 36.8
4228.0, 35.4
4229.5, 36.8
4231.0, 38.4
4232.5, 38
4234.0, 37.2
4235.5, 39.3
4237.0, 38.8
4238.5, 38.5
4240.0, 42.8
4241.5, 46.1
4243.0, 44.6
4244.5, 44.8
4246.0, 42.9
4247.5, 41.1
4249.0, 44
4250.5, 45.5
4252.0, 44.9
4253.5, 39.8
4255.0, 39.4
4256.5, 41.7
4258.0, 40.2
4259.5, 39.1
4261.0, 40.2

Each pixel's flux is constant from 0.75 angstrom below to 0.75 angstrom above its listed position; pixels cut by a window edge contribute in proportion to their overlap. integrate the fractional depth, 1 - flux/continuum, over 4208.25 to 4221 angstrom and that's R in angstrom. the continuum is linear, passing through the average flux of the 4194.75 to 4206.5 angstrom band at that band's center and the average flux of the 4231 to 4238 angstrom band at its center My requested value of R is -1.2 angstrom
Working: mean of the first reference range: 35.8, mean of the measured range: 40.3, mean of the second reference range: 38.3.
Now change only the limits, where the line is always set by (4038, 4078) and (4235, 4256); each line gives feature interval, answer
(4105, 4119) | 0.4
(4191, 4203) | 1.7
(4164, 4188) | 2.6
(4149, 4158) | 0.8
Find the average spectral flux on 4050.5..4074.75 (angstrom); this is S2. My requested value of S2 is 36.7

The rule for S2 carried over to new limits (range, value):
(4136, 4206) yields 36.5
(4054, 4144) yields 37.8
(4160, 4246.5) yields 37.9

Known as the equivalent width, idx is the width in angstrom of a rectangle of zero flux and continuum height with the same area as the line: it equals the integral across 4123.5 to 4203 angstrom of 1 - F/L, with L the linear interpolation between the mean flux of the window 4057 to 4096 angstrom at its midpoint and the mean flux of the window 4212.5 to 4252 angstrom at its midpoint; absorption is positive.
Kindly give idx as 5.2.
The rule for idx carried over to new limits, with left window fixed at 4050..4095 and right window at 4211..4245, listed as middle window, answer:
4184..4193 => 0.8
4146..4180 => 1.8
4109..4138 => 0.8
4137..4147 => 0.3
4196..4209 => 0.9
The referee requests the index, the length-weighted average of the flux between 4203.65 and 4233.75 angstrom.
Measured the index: 38.6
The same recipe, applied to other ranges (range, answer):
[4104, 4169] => 37.4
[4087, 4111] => 39.1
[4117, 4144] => 37.5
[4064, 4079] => 36.1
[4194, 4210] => 36.8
